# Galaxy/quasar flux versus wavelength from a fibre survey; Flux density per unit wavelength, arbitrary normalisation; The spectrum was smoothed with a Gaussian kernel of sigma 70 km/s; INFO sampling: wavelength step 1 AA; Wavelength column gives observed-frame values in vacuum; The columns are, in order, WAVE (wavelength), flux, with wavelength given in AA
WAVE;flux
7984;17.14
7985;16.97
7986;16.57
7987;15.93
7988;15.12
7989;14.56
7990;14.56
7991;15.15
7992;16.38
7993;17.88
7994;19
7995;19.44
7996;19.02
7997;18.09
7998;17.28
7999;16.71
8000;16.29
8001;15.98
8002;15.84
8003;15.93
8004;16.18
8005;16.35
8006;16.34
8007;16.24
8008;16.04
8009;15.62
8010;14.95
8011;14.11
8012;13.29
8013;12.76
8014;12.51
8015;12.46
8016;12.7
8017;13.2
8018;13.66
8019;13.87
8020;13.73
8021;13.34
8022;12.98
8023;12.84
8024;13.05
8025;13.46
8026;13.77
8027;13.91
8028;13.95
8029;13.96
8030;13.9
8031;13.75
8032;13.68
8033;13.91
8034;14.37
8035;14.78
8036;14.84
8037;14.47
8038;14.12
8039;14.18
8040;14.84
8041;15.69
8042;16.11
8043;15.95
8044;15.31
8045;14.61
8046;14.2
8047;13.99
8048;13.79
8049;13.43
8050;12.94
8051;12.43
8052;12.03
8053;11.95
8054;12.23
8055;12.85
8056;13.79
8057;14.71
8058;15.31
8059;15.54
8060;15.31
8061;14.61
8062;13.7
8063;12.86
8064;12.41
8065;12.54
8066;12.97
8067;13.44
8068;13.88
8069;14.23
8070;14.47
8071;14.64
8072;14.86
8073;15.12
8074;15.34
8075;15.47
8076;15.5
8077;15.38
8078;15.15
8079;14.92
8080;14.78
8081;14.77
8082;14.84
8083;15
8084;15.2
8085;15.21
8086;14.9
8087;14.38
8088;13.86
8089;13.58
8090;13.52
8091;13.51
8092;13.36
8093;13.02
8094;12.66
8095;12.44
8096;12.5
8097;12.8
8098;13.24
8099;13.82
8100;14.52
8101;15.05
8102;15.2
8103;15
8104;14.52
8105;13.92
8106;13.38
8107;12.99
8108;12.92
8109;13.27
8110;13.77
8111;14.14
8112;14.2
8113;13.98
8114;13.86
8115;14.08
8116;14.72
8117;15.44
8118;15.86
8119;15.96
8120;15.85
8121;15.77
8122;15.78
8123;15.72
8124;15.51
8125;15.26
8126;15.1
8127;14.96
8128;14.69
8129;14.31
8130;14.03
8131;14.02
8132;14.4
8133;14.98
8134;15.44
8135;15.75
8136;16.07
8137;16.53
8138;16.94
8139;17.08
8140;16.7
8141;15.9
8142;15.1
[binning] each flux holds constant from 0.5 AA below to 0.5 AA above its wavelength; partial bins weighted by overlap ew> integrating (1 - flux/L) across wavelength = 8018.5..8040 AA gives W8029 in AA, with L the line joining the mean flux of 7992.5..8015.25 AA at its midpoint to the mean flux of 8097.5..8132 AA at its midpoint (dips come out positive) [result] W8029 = 2.5 AA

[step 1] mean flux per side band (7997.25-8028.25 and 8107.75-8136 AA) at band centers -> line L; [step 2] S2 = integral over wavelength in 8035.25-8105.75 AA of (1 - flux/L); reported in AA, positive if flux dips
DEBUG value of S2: 2.5 AA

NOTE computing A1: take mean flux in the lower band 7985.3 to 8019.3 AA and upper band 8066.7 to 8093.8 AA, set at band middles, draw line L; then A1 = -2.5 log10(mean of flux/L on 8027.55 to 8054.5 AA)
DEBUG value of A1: 0.08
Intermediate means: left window 15.6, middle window 14.1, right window 14.5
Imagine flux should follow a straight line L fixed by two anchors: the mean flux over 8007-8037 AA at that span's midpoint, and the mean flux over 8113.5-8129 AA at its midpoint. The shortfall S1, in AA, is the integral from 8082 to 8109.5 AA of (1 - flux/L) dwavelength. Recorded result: 1.8 AA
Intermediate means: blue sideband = 13.8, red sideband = 15.2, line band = 13.9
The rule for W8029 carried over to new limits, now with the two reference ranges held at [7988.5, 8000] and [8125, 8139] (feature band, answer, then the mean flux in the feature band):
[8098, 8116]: 1.78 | 14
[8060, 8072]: 1.77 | 13.7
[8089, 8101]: 1.85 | 13.3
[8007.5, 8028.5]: 3.91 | 13.6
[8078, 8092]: 1.22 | 14.5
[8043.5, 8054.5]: 2.01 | 13.4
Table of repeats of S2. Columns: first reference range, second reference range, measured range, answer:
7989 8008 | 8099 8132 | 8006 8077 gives 8.43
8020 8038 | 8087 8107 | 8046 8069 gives 0.41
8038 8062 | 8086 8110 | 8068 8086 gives -1.41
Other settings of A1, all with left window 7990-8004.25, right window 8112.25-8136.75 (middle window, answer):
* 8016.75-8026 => 0.237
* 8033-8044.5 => 0.101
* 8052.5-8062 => 0.150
